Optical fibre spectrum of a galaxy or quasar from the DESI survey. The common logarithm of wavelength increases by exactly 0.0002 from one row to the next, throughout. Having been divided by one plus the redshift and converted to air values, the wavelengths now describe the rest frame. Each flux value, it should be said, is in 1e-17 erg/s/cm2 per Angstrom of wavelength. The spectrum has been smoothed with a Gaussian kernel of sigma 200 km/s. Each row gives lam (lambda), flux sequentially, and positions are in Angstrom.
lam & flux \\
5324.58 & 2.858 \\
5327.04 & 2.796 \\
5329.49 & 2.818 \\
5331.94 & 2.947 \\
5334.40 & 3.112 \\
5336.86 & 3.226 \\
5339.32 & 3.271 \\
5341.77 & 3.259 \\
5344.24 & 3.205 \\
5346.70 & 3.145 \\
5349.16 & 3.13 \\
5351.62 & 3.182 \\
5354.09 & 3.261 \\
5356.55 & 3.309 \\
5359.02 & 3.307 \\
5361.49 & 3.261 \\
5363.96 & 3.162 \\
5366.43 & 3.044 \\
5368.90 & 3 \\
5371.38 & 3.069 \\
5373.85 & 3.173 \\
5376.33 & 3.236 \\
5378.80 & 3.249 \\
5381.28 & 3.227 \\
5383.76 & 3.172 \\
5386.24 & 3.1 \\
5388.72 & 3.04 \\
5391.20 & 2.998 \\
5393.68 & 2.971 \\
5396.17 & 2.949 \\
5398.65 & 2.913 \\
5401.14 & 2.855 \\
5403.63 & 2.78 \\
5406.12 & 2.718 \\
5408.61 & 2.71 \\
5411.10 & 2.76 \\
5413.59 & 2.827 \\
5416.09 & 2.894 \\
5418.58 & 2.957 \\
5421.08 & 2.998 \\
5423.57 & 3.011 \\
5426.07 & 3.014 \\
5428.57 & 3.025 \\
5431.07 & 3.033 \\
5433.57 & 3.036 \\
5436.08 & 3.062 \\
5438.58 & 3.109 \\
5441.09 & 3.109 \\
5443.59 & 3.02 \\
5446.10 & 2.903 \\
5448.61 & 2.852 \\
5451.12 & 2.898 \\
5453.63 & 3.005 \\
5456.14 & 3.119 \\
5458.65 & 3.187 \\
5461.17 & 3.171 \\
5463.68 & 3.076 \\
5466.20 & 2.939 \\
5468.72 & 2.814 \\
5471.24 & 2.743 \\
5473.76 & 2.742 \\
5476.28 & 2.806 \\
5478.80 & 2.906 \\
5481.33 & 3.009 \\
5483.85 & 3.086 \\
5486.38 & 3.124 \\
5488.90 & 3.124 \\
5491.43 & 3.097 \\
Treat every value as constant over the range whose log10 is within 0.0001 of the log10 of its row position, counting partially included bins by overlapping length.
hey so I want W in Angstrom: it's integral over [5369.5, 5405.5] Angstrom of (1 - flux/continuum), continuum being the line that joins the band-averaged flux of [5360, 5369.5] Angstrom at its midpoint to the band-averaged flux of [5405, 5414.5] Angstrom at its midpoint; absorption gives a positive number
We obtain -1.29 Angstrom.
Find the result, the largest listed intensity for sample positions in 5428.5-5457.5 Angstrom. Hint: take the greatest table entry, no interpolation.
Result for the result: 3.119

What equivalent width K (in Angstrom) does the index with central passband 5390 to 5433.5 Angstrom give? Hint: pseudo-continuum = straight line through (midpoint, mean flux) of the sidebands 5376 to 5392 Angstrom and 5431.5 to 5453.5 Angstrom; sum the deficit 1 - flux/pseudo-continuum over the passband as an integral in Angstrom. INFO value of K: 2.3 Angstrom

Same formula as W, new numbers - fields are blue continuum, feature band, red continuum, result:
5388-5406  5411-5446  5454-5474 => -0.55 Angstrom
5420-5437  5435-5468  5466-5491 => -0.53 Angstrom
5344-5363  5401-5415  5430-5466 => 1.56 Angstrom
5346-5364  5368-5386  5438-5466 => 0.13 Angstrom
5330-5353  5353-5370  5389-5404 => -0.67 Angstrom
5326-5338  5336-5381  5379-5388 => -1.73 Angstrom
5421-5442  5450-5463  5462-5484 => -0.53 Angstrom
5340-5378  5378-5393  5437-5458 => 0.05 Angstrom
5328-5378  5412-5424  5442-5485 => 0.44 Angstrom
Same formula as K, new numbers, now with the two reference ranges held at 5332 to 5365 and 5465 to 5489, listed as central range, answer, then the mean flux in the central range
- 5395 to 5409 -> 1.2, 2.83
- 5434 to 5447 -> -0.2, 3.04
